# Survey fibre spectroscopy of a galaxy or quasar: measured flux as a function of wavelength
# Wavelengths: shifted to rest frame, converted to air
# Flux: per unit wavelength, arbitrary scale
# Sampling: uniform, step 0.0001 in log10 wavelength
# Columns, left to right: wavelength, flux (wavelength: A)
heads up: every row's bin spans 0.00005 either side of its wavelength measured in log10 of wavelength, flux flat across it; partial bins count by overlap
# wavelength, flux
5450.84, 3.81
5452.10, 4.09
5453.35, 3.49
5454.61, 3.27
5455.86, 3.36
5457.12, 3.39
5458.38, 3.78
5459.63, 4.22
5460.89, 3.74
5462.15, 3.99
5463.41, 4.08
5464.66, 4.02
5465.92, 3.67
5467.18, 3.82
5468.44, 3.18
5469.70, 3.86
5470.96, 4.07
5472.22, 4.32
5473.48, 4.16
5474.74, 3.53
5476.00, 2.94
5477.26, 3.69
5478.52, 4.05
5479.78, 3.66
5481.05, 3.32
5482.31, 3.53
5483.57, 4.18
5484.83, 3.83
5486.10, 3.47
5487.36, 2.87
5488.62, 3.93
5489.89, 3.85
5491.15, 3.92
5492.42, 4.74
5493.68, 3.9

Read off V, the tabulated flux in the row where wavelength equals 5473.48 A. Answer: 4.16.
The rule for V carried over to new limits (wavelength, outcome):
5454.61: 3.27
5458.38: 3.78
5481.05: 3.32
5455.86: 3.36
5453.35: 3.49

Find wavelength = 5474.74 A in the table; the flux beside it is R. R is 3.53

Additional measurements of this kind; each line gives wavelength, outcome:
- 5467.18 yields 3.82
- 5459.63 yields 4.22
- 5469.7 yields 3.86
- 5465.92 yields 3.67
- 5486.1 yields 3.47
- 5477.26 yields 3.69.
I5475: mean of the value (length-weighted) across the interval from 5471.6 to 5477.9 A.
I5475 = 3.73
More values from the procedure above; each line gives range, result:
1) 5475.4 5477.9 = 3.33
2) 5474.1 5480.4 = 3.58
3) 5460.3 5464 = 3.93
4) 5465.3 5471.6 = 3.72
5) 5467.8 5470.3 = 3.51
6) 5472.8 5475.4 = 3.85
